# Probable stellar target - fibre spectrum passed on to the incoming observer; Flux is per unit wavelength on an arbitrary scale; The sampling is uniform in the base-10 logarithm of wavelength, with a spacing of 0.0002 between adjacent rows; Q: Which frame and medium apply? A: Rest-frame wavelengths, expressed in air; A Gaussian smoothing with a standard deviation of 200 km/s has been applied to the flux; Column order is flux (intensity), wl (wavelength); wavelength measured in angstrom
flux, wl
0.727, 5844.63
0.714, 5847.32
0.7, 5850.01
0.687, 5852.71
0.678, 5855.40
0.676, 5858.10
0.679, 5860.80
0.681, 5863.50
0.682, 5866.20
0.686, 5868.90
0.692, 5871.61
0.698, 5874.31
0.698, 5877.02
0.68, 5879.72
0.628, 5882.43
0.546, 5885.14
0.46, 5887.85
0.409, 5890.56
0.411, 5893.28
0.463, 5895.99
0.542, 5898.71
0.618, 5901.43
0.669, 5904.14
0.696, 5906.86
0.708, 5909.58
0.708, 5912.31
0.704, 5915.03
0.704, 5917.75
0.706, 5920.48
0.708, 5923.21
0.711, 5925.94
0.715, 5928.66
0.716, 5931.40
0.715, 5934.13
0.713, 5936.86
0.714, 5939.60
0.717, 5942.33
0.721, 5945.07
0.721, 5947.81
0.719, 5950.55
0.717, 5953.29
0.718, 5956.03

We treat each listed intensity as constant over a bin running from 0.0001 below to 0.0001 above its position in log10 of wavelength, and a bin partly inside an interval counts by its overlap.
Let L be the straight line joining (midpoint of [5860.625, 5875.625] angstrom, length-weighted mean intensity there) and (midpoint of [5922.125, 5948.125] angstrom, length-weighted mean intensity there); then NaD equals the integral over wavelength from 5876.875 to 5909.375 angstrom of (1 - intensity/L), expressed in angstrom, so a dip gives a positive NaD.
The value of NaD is 6.0 angstrom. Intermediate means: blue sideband 0.687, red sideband 0.715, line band 0.569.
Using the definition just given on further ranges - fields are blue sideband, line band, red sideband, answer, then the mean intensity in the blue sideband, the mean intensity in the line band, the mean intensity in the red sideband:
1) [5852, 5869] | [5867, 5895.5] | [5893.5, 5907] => 1.79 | 0.681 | 0.589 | 0.573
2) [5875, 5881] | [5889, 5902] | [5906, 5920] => 4.05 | 0.69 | 0.48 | 0.704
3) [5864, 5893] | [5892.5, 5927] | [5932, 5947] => 1.11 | 0.612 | 0.646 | 0.716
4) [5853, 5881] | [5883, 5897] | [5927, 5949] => 4.59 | 0.685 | 0.467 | 0.716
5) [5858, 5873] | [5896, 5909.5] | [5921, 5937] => 1.52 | 0.683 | 0.622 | 0.713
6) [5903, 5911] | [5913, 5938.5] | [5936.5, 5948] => -0.20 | 0.691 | 0.71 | 0.717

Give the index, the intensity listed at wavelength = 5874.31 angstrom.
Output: 0.698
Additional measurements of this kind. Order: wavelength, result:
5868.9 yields 0.686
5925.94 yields 0.711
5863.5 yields 0.681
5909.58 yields 0.708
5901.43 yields 0.618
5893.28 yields 0.411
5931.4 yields 0.716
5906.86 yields 0.696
